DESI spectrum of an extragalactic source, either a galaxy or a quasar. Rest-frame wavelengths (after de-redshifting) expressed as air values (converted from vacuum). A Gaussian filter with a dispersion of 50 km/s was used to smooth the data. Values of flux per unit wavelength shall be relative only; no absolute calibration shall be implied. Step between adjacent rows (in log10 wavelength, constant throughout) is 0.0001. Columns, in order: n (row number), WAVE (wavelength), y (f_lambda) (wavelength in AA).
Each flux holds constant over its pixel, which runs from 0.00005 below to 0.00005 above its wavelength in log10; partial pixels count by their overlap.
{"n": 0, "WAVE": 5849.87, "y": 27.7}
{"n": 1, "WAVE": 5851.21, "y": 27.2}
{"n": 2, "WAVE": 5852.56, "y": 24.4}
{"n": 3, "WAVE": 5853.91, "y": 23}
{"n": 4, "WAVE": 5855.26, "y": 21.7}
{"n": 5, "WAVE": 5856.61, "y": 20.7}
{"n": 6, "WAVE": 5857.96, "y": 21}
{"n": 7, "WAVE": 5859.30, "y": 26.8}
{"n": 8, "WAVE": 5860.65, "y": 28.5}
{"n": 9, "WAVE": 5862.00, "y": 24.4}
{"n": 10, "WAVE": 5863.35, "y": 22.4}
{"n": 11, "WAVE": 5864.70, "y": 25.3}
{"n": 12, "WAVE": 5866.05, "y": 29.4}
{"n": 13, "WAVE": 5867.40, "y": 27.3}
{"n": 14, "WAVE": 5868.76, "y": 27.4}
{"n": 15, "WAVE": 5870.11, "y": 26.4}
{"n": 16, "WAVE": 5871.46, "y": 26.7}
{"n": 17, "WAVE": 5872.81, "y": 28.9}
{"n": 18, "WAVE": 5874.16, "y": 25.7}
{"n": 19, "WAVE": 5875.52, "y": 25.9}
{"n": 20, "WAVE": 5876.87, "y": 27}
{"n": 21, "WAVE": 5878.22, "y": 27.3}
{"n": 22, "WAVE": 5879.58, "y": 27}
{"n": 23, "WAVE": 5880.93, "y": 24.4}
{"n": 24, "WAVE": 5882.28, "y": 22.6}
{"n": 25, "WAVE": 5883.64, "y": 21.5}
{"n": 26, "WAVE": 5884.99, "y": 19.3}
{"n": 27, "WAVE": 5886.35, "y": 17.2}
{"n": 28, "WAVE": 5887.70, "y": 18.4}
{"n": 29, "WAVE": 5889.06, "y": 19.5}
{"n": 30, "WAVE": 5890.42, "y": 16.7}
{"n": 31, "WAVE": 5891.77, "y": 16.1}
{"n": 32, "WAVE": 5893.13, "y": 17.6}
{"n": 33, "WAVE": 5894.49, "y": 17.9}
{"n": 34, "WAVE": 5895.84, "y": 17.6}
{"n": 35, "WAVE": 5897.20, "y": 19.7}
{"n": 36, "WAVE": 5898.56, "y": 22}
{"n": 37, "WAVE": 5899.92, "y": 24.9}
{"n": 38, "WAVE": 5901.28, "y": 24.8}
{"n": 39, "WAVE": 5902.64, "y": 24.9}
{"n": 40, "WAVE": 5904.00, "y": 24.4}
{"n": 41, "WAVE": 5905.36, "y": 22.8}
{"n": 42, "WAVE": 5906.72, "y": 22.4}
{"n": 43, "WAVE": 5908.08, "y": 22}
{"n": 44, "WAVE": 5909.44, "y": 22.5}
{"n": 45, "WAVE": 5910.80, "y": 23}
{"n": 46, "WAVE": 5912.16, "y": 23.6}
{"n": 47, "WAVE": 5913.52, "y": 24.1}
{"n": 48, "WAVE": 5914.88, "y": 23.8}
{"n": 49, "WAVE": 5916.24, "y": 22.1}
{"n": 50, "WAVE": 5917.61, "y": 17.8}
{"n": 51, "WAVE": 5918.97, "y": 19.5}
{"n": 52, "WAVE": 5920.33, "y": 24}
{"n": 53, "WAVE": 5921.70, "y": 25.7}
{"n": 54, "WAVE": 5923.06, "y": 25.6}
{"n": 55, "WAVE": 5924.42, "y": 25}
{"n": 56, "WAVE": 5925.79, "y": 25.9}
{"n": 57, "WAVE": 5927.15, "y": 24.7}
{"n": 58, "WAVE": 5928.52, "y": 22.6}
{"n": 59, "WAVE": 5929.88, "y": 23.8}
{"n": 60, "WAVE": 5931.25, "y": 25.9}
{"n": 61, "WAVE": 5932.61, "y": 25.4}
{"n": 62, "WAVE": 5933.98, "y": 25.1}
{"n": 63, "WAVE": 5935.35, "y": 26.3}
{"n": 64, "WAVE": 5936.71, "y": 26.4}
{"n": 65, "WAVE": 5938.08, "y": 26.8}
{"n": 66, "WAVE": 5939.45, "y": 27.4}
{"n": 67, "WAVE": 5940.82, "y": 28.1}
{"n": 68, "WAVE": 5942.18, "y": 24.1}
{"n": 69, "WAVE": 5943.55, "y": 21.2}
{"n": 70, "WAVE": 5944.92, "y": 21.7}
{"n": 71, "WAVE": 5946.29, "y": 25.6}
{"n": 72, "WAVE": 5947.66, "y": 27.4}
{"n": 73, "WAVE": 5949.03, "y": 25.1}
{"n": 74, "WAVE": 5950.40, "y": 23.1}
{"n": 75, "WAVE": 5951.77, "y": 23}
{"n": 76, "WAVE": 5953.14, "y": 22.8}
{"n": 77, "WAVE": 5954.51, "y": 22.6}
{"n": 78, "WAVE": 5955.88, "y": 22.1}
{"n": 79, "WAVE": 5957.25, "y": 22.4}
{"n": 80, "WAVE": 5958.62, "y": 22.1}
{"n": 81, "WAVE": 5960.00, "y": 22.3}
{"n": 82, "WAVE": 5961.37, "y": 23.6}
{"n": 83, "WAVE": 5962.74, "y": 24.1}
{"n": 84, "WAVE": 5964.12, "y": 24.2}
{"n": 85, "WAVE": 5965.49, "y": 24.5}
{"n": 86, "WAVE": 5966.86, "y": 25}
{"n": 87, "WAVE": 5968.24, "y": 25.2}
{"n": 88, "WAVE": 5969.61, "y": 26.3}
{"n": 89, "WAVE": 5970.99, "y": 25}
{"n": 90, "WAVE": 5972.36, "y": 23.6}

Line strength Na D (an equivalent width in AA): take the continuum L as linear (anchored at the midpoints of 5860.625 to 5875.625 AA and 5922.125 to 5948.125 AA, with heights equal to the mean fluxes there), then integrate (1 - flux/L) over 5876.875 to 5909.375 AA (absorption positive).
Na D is 5.6 AA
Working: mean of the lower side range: 26.5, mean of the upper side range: 25.2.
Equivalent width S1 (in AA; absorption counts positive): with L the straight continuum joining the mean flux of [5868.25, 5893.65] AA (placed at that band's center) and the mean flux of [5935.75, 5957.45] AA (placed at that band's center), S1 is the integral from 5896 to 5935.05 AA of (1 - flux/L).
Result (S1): 0.5 AA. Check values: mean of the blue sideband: 22.9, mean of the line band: 23.4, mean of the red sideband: 24.4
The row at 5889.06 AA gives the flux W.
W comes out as 19.5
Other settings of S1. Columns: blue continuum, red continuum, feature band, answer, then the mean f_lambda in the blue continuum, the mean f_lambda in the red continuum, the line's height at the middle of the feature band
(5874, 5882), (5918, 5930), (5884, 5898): 4.0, 26.1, 24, 25.5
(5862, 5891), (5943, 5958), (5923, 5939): -1.2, 24.1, 23.4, 23.6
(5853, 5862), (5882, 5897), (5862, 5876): -3.0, 23.7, 18.5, 21.8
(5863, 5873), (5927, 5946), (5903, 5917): 1.4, 26.8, 25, 25.7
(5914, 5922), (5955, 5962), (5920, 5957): -4.1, 22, 22.5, 22.3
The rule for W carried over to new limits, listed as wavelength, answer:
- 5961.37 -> 23.6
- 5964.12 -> 24.2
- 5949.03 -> 25.1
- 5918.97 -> 19.5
